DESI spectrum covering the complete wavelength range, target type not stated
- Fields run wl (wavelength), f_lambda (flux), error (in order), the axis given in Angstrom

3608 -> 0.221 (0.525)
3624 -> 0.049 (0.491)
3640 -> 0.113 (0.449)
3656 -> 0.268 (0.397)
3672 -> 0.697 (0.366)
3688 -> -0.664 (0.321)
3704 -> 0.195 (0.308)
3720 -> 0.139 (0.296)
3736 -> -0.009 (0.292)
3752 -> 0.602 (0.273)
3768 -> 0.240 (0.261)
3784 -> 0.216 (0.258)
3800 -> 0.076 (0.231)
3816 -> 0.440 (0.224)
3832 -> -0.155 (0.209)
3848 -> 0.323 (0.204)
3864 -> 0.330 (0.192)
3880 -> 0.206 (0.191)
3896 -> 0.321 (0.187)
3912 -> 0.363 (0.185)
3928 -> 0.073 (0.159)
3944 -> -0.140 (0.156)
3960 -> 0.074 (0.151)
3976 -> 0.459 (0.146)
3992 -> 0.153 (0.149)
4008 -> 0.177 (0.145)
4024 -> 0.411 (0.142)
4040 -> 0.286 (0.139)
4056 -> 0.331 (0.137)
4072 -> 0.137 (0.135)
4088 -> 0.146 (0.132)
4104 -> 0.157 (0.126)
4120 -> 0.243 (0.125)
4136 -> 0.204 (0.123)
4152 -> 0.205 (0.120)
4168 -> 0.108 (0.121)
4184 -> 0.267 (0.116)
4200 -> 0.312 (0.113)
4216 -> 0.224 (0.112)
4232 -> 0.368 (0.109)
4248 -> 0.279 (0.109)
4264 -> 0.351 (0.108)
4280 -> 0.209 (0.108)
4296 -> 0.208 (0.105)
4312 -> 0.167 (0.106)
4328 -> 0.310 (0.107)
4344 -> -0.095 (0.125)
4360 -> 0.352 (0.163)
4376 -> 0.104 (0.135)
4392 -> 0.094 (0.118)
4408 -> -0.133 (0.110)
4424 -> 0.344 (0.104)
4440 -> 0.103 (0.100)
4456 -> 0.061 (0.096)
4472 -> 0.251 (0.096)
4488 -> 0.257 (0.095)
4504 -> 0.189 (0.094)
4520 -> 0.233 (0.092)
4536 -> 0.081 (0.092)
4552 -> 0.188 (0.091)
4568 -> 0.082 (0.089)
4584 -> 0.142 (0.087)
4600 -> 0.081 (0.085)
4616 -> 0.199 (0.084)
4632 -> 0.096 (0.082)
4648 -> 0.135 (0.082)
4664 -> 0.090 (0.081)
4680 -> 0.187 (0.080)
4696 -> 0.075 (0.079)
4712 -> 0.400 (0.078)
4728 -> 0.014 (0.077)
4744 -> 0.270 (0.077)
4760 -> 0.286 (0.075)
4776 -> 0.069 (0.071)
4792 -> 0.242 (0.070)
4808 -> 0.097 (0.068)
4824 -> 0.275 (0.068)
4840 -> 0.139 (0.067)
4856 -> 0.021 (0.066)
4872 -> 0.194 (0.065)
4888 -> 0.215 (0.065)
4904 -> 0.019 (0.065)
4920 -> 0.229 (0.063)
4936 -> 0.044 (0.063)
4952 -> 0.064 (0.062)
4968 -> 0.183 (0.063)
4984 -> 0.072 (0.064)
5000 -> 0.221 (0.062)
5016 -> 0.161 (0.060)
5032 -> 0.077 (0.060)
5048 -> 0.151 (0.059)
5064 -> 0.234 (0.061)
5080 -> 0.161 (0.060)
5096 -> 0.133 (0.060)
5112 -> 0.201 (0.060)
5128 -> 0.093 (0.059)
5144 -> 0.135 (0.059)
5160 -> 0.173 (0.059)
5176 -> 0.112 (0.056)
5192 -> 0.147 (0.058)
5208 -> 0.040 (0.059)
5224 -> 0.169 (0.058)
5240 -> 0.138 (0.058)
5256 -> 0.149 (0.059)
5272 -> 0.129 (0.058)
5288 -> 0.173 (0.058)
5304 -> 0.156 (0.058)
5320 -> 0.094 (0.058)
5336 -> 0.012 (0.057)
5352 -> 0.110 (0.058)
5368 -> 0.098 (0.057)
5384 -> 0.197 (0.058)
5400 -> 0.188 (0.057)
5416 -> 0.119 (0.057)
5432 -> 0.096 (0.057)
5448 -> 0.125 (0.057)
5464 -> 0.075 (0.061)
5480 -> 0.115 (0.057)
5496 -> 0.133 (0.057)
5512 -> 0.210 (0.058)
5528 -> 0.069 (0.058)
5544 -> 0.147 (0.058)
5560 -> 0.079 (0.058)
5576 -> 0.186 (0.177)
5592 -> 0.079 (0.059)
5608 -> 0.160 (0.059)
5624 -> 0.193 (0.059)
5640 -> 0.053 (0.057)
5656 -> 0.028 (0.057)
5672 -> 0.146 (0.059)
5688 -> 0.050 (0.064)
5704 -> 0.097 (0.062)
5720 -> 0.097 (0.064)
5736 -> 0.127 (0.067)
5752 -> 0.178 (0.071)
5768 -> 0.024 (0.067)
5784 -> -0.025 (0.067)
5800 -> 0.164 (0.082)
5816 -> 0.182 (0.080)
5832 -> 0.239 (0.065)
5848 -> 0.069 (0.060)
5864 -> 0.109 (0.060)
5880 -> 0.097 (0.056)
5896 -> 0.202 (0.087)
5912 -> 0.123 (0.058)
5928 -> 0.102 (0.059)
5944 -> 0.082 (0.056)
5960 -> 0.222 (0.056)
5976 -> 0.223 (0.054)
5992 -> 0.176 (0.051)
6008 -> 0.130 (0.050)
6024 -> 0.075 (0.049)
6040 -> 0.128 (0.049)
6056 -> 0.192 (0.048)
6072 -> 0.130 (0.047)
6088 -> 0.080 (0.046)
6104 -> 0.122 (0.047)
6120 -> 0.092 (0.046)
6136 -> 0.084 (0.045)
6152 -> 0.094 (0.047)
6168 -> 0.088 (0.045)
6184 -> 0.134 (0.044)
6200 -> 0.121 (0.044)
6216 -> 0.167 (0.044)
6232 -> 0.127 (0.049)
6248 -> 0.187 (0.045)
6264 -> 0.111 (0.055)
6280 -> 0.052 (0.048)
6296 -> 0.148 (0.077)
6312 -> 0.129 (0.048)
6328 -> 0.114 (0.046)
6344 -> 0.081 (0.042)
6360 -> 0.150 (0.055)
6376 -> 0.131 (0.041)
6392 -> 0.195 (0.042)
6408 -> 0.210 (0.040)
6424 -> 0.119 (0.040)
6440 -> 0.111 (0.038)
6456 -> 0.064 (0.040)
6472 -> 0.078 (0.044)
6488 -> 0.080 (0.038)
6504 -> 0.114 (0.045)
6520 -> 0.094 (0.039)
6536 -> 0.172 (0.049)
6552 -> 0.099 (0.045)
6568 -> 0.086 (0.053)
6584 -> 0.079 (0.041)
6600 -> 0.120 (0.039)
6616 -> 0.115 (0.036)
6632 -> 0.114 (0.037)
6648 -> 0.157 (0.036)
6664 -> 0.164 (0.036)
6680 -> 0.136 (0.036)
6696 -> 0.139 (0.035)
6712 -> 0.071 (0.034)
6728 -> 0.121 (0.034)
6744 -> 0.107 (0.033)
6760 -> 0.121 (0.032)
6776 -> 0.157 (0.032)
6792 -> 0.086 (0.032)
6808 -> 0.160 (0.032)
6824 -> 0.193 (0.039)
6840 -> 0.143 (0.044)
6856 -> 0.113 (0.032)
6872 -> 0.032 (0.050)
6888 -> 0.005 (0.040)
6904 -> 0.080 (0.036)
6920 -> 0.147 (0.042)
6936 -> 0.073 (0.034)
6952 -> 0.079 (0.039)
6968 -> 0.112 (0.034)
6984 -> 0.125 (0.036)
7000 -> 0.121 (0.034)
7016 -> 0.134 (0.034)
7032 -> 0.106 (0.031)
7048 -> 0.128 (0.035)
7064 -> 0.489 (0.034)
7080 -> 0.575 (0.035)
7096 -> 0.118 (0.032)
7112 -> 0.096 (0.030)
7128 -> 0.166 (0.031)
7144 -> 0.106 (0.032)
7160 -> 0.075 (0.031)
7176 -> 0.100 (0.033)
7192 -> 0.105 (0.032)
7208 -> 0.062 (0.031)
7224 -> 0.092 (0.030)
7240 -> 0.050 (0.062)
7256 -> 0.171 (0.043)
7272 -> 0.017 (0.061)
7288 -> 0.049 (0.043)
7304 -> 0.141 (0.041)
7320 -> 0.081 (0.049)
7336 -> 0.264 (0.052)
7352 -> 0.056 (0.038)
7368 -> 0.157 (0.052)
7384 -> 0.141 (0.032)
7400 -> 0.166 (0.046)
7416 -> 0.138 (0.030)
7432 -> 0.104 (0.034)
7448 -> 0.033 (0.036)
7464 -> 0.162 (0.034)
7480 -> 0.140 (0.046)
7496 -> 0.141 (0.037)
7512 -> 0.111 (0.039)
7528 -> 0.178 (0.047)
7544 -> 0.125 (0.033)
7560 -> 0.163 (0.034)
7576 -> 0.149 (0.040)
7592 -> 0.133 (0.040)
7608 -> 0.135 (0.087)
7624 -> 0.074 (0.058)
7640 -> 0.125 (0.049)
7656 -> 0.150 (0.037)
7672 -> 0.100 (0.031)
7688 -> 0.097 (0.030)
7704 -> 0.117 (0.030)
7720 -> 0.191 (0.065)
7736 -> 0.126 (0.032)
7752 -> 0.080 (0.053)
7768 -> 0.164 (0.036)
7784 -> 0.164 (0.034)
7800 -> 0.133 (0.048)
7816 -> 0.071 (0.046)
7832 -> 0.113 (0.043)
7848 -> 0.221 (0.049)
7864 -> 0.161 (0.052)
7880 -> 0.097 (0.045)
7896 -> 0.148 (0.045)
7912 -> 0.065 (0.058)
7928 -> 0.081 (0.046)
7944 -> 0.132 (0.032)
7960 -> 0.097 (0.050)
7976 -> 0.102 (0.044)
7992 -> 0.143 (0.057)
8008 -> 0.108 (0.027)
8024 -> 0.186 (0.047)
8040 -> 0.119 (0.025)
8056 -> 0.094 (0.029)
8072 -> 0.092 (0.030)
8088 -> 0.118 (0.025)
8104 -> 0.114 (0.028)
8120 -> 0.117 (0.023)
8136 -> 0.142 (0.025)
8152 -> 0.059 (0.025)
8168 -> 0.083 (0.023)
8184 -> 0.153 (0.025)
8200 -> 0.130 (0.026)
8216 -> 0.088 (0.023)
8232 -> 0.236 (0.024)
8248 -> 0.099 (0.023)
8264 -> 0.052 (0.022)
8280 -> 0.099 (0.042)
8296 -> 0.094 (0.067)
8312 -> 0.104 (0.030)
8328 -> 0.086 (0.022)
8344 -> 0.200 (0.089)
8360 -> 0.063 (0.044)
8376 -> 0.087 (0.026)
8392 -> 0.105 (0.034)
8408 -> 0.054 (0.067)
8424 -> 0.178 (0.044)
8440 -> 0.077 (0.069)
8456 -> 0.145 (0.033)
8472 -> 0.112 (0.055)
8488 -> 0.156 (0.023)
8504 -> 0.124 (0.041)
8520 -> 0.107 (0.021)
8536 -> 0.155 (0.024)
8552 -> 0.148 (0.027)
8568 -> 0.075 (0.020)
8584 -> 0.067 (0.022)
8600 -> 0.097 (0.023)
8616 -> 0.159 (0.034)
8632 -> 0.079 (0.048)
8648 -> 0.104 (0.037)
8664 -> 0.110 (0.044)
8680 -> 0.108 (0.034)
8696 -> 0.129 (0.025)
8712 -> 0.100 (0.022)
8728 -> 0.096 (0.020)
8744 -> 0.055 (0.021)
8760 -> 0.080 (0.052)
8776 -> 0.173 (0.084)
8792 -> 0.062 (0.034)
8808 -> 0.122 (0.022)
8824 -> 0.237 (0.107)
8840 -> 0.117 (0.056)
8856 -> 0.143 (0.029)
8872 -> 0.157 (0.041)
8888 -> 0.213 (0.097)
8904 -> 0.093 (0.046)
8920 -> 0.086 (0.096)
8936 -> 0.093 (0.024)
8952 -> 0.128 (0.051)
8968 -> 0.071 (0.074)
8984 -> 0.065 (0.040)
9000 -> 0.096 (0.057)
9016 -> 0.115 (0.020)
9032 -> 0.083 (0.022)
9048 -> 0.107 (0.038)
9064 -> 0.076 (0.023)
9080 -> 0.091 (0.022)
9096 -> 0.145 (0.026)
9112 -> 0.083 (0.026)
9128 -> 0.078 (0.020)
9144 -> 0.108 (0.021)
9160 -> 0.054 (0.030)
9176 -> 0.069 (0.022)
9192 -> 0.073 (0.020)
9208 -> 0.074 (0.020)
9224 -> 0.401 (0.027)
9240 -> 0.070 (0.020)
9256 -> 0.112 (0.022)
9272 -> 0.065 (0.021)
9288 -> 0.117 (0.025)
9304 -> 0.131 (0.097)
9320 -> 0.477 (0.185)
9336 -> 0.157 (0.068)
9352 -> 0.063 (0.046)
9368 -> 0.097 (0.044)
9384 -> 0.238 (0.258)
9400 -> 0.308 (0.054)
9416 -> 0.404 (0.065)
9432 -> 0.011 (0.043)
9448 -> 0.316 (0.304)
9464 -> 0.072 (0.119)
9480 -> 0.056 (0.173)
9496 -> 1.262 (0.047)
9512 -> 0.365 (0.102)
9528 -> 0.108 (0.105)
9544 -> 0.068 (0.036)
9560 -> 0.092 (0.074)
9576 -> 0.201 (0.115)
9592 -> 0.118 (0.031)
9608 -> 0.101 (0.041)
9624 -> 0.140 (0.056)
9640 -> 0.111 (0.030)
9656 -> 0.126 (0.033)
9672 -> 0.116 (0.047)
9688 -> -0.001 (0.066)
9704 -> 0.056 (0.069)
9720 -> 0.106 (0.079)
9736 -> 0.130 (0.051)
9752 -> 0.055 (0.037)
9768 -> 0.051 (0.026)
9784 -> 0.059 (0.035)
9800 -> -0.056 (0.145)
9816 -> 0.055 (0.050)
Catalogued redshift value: 0.90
